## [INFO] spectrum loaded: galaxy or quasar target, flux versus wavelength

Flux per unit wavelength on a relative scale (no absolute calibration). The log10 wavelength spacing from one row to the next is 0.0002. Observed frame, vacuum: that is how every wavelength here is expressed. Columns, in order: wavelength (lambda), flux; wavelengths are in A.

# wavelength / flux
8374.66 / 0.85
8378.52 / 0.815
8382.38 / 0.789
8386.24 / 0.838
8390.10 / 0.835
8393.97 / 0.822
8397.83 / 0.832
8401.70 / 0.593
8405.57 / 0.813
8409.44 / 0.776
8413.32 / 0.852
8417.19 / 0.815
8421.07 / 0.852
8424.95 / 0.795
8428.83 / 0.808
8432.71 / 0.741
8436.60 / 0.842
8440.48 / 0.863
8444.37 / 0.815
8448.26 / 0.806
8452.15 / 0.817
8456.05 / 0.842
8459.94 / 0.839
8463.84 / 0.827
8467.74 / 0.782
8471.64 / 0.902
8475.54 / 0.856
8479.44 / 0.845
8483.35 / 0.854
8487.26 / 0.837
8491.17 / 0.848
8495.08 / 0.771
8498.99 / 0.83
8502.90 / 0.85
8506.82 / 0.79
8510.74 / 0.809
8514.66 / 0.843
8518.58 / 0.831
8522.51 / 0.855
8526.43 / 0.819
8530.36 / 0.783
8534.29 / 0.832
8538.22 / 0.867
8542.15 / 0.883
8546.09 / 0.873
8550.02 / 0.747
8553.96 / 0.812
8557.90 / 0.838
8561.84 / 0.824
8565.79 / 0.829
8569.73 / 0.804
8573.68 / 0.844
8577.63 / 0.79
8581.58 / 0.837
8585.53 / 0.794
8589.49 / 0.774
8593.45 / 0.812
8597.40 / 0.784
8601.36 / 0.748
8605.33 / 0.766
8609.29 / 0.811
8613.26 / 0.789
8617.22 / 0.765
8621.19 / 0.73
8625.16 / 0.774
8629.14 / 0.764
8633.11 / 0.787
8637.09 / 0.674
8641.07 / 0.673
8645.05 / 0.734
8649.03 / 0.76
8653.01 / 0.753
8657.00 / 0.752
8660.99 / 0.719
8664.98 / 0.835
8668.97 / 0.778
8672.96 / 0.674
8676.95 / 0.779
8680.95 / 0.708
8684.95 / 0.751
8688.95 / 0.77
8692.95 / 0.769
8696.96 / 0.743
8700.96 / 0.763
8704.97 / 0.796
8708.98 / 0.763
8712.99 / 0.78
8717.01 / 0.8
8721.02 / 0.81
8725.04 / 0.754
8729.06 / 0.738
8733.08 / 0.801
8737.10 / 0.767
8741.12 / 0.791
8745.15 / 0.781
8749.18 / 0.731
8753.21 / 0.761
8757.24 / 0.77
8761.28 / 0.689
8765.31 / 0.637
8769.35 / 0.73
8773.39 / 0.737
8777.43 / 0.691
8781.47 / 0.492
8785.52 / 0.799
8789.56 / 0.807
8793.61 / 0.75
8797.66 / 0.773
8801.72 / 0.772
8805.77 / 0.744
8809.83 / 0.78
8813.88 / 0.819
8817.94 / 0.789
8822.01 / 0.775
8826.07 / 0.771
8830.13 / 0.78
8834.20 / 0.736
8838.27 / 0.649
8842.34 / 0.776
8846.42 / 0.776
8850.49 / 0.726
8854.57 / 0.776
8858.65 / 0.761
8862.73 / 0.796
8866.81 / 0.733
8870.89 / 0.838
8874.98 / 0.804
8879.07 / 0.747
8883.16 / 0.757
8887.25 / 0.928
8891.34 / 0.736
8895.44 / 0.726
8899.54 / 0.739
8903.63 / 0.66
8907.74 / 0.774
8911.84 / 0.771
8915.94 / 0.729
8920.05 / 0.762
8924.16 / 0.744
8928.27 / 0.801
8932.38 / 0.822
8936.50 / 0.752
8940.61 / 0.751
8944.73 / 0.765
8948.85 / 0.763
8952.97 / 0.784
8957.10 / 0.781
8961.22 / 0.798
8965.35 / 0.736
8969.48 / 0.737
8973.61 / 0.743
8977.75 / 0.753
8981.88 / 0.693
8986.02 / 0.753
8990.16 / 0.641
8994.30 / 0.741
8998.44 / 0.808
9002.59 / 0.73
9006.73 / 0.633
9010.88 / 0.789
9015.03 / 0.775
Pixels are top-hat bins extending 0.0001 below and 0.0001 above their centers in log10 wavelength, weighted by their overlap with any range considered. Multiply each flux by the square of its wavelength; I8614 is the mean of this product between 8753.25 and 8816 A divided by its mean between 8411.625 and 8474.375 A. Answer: 0.96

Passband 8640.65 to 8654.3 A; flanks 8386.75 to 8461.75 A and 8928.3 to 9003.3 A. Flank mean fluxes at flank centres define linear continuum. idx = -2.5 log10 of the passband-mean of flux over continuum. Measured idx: 0.07 mag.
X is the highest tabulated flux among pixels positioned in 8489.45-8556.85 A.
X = 0.883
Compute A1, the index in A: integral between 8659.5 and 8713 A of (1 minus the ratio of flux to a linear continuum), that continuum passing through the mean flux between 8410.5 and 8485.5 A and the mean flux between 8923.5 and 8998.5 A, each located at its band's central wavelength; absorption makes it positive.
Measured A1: 2.4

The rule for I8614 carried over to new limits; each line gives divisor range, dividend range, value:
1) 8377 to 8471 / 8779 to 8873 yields 1.03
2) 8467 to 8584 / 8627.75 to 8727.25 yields 0.94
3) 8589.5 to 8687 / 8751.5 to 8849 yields 1.02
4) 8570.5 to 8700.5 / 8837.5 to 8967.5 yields 1.07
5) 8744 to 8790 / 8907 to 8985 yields 1.11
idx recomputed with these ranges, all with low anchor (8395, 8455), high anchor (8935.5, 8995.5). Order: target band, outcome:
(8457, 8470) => -0.029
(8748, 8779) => 0.071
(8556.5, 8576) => -0.053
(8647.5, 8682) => 0.036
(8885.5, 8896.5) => -0.064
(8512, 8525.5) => -0.063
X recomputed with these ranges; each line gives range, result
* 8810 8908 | 0.928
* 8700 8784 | 0.81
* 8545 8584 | 0.873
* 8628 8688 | 0.835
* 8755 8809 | 0.807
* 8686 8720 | 0.8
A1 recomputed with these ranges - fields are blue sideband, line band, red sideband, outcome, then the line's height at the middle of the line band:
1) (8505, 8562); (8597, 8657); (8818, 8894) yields 4.3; 0.811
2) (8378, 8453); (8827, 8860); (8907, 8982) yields 1.0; 0.771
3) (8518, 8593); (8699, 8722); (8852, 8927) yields 0.3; 0.796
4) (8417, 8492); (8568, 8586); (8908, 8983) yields -0.1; 0.812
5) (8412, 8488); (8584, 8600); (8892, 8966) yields 0.4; 0.808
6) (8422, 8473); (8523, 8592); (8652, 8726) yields -2.3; 0.795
